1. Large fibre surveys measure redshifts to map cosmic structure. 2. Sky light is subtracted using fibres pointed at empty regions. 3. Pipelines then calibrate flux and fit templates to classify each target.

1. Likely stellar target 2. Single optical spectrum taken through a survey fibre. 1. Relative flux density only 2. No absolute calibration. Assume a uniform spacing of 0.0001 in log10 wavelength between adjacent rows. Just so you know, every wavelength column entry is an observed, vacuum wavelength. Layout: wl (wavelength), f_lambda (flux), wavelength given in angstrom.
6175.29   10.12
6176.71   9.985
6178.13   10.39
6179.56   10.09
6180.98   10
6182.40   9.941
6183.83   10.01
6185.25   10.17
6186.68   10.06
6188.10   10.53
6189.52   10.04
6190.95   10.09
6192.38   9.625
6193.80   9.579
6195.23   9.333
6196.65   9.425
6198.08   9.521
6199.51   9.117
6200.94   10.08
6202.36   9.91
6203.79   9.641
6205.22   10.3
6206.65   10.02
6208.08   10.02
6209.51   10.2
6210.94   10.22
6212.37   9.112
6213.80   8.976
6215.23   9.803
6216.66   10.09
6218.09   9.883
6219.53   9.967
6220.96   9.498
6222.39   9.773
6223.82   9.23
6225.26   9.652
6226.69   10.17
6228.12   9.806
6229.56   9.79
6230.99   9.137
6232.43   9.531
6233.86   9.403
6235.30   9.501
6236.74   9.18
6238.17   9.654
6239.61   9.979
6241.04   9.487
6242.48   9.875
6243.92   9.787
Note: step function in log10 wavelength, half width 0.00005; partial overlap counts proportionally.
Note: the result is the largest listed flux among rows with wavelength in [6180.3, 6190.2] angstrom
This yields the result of 10.53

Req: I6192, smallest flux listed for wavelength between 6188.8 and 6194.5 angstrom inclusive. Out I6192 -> 9.579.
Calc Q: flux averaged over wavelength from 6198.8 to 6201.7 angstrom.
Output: 9.62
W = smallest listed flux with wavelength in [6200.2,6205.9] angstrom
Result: 9.641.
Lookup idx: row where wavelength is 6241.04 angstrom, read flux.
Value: 9.487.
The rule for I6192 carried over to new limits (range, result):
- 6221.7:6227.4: 9.23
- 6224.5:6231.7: 9.137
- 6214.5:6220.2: 9.803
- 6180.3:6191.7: 9.941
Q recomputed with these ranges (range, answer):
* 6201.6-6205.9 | 9.96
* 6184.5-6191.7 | 10.2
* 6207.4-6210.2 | 10.1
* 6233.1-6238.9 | 9.44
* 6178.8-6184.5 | 10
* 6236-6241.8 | 9.58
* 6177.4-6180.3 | 10.2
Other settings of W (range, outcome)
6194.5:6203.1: 9.117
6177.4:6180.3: 10.09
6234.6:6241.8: 9.18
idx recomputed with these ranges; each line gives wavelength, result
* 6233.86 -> 9.403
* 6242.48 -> 9.875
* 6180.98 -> 10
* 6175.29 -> 10.12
